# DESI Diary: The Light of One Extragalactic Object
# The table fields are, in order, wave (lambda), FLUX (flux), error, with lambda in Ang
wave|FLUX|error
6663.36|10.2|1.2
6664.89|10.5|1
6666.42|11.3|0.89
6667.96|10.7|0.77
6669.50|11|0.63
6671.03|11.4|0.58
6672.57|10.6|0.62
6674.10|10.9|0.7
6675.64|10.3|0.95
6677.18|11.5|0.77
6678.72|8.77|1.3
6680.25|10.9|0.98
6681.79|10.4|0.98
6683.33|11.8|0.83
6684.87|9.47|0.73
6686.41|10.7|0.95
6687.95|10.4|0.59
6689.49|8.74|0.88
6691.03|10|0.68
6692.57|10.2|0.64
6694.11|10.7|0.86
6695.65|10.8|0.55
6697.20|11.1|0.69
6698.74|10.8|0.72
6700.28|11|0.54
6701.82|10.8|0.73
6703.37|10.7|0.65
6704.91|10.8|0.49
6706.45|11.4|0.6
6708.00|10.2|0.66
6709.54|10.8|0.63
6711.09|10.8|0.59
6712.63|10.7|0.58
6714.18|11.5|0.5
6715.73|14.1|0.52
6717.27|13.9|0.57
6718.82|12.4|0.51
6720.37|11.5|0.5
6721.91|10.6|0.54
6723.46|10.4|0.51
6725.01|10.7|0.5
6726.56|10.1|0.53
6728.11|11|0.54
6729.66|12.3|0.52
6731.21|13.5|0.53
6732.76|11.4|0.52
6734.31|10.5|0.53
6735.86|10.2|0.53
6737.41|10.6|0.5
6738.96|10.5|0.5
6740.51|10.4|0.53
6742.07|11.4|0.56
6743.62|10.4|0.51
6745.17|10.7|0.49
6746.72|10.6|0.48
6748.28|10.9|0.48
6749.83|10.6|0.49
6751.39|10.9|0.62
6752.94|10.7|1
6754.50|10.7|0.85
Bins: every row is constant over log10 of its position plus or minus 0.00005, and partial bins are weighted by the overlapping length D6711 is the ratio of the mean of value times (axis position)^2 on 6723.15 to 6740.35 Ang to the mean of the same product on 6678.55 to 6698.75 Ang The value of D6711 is 1.1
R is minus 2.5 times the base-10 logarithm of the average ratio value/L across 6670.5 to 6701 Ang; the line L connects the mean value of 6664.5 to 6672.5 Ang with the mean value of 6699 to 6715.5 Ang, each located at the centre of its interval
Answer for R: 0.046 mag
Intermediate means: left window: 11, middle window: 10.5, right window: 11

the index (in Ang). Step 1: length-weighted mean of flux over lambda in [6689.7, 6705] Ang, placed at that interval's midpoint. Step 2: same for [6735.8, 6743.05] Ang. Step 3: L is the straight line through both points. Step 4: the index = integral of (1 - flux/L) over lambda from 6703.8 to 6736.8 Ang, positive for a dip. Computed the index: -2.2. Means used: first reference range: 10.6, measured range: 11.4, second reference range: 10.7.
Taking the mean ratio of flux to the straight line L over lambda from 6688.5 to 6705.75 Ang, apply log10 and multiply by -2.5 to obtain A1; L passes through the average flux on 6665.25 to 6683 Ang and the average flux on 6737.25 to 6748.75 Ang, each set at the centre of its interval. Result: 0.02 mag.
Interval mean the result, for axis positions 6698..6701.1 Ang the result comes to 10.9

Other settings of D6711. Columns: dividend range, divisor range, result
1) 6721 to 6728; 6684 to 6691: 1.08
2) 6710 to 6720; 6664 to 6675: 1.13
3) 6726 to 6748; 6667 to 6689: 1.05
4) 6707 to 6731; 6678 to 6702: 1.11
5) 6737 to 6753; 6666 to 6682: 1.02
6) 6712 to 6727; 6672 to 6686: 1.12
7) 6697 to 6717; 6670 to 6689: 1.07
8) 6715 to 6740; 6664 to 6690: 1.10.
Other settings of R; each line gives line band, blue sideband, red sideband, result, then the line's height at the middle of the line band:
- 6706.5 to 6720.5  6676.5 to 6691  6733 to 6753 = -0.13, 10.5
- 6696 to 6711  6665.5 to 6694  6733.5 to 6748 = -0.03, 10.5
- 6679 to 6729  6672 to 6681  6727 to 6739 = 0.00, 10.9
